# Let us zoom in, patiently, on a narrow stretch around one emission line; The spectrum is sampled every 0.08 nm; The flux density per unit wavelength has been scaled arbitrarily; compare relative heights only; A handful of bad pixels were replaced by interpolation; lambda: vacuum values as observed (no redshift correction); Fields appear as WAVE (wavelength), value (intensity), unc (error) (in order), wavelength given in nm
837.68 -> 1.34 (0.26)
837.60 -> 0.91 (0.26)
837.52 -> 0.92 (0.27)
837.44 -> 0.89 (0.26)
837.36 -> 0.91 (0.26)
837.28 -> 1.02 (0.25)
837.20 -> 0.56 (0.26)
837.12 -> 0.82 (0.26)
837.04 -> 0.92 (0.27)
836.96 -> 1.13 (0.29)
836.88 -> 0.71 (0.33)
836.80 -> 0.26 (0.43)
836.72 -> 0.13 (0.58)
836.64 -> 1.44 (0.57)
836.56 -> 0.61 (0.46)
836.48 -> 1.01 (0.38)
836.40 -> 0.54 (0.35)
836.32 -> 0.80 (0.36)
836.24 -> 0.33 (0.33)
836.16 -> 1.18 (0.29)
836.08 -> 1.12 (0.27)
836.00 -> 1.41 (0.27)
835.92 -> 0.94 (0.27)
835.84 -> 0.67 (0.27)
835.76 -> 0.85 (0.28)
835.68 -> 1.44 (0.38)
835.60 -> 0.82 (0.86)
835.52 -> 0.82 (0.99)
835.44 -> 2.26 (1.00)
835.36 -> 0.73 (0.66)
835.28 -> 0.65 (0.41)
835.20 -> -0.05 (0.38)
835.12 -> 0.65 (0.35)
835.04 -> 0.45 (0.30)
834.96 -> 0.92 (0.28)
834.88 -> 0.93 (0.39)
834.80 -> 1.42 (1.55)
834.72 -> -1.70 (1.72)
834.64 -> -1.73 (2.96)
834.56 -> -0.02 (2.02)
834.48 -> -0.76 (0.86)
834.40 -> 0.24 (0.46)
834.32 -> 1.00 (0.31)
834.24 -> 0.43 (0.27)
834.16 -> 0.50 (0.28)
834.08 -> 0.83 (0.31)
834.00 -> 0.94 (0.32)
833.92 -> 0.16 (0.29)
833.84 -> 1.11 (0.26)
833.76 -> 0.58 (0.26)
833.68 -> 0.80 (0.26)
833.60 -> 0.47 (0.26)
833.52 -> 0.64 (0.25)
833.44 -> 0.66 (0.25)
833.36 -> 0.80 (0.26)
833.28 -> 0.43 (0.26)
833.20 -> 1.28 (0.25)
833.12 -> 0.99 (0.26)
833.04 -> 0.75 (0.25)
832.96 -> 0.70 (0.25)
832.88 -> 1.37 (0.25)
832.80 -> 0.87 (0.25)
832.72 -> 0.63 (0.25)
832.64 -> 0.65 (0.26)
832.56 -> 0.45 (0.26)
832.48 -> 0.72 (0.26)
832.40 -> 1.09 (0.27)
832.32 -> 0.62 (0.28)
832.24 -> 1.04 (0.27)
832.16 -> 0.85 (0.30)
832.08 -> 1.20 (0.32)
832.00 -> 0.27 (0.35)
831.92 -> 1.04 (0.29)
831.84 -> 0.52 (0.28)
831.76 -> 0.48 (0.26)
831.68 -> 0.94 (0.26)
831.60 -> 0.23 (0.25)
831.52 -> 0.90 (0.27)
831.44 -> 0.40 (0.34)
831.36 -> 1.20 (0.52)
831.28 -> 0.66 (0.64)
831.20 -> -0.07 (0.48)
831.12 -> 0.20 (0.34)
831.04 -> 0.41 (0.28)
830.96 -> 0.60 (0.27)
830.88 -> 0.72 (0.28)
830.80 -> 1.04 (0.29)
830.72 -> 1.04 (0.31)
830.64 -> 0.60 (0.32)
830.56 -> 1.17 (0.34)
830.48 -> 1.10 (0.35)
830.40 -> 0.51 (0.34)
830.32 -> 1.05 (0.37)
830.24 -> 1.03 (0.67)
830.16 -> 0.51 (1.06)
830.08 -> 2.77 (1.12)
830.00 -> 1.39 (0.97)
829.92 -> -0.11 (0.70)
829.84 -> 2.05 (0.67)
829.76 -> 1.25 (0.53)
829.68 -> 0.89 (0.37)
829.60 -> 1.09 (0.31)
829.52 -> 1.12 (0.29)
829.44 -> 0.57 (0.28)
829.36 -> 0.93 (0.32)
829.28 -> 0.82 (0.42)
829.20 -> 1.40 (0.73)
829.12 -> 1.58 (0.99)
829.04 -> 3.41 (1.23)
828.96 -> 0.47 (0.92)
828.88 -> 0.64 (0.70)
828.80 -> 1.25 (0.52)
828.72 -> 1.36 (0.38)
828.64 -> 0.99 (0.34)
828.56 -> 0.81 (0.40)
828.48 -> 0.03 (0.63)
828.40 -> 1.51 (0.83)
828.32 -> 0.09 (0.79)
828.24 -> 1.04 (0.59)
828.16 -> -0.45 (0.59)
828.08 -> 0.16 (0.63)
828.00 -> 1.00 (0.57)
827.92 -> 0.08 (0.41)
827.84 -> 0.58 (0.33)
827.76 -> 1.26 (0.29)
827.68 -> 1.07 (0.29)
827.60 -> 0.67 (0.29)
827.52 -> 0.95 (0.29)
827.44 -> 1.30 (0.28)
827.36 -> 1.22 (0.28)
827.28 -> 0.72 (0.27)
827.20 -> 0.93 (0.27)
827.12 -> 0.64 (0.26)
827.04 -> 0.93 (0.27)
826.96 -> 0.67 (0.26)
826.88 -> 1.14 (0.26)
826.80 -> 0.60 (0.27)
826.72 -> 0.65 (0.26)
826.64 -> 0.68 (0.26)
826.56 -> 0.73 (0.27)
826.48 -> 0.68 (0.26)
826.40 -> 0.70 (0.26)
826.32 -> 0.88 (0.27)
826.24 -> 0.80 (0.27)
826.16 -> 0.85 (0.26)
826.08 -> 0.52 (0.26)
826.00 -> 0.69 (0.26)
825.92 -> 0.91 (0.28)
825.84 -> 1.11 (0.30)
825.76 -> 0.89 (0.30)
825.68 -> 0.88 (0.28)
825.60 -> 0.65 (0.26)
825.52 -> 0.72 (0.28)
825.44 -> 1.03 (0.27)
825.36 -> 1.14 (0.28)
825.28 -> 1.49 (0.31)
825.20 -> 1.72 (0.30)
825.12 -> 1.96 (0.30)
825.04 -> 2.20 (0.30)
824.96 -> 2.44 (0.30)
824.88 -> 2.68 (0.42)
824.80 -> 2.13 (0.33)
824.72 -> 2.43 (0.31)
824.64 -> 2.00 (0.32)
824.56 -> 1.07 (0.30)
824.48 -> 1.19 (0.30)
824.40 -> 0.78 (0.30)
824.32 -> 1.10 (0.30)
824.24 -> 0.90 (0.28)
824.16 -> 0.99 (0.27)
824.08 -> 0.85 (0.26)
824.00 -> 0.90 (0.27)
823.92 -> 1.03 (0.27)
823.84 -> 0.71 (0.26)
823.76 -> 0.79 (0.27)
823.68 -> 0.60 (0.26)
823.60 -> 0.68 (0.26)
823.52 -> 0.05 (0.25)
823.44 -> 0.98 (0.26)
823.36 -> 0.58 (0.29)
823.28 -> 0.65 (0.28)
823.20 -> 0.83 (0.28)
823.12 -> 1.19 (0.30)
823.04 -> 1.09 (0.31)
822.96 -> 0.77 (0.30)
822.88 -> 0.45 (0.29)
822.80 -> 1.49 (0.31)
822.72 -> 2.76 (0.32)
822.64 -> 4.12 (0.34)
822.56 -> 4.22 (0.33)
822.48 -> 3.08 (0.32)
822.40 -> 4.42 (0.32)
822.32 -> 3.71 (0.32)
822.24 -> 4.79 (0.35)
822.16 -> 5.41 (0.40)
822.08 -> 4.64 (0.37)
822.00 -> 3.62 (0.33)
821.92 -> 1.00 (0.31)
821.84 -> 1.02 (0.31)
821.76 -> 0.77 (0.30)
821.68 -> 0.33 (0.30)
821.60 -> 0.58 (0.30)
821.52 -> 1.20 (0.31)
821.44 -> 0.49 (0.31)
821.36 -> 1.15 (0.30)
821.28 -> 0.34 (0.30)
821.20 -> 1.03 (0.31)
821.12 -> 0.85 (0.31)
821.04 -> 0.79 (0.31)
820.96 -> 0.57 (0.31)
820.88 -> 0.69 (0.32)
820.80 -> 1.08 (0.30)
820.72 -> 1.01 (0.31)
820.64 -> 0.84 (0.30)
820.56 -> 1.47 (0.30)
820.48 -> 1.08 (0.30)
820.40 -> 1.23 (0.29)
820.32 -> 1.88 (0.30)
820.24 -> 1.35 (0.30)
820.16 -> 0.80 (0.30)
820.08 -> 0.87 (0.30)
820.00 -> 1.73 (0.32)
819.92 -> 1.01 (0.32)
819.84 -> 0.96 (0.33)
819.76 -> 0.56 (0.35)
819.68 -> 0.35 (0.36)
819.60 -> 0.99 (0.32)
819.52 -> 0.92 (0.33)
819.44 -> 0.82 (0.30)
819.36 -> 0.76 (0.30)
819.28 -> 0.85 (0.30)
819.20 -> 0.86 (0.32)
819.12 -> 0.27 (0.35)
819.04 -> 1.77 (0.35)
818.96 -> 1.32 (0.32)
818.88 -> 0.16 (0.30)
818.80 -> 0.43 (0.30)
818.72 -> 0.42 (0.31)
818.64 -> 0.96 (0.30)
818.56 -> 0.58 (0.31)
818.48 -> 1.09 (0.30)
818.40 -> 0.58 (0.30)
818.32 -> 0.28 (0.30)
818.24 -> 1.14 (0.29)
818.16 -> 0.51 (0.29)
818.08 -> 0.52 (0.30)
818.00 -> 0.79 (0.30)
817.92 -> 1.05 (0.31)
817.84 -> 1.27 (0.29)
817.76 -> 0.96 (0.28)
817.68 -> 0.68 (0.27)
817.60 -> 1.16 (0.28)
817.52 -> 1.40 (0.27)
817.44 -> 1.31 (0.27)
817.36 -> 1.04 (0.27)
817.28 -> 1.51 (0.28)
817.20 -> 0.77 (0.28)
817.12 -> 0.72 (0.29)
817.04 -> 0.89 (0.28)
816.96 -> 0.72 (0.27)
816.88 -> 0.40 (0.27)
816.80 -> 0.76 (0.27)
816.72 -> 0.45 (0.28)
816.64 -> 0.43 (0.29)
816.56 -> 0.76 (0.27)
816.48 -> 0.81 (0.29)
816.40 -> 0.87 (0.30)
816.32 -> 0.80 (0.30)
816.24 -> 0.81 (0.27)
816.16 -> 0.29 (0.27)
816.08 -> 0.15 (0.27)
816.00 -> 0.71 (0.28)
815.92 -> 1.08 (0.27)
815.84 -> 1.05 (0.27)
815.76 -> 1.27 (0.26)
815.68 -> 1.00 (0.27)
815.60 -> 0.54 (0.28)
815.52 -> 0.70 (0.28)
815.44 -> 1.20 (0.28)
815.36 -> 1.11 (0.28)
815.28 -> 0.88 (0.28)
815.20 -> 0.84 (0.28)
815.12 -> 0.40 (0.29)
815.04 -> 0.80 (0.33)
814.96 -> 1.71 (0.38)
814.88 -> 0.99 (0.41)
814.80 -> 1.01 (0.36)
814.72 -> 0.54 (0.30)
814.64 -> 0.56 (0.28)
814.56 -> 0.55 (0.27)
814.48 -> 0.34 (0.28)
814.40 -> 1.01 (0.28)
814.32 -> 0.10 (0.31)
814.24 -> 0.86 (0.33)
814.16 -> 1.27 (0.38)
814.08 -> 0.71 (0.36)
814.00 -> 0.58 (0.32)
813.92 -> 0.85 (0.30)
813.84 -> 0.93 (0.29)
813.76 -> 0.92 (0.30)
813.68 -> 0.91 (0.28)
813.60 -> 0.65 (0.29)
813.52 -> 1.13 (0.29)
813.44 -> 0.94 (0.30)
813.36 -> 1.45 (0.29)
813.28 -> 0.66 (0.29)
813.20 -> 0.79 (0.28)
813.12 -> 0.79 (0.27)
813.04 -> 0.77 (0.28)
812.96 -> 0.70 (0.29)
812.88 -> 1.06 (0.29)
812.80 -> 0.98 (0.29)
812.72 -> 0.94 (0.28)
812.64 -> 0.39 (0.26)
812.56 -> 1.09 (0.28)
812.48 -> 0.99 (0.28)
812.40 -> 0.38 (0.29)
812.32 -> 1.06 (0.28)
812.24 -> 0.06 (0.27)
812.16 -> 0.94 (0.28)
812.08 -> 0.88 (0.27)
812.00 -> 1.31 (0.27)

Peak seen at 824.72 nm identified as [N II] 6583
